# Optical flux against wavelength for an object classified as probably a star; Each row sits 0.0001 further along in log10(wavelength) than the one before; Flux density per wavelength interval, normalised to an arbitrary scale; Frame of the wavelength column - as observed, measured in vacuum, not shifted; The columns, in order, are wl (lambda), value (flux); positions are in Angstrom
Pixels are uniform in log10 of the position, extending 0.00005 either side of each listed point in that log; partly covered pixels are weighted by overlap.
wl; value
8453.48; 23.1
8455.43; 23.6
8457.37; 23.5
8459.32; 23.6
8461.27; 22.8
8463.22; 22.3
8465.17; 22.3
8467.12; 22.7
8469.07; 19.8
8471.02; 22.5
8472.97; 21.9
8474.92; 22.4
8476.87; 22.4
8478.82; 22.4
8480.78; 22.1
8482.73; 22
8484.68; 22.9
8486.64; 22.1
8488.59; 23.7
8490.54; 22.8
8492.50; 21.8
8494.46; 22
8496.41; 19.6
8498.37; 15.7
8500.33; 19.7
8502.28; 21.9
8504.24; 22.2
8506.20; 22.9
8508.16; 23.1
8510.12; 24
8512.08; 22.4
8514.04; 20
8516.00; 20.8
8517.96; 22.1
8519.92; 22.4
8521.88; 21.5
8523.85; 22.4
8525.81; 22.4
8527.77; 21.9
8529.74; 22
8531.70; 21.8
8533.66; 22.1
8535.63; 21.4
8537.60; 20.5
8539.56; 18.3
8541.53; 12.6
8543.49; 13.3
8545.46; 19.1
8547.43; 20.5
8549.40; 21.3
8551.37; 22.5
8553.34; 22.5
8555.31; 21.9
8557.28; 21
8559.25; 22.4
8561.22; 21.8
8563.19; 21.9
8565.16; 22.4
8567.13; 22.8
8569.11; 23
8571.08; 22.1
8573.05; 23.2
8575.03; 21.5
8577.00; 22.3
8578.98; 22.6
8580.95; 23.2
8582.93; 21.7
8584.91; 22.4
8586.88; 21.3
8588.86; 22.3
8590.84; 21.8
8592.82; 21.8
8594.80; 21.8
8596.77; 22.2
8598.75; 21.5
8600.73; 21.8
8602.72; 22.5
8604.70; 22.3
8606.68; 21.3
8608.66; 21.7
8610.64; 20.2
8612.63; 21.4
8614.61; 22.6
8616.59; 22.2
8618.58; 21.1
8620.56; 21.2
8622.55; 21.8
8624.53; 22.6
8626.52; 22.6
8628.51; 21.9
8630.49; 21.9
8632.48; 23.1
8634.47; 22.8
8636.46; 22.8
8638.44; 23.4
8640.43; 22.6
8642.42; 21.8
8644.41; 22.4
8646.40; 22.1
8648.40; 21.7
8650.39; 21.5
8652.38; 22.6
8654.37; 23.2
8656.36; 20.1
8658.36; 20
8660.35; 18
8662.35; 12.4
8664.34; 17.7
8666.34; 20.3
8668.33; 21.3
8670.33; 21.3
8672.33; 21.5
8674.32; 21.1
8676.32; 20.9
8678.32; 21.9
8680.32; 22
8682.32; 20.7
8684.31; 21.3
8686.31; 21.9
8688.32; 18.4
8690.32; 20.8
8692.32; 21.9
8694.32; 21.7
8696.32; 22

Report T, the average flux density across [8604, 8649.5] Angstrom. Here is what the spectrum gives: 22.1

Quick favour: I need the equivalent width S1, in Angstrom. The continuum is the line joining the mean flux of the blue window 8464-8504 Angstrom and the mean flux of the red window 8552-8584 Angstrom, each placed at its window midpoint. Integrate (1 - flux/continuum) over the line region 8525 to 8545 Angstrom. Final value 2.2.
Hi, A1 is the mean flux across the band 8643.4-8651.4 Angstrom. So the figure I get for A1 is 21.9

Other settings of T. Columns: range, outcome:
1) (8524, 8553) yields 20.1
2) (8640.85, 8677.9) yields 20.6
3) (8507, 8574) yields 21.3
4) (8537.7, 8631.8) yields 21.4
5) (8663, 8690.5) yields 20.7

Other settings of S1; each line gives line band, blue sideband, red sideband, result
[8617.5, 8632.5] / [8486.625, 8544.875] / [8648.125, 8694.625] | -0.9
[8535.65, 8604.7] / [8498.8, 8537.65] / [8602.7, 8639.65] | 2.0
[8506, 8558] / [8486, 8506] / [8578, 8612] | 1.2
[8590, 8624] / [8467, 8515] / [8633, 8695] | -0.7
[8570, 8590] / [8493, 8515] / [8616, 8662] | -0.7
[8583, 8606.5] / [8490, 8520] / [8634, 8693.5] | -0.8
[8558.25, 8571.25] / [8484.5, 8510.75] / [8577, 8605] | -0.2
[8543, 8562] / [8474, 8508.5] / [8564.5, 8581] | 1.3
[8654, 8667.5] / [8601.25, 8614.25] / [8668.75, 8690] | 1.6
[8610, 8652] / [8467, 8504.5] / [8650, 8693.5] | -2.8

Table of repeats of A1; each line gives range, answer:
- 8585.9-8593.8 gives 21.8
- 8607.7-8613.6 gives 21.1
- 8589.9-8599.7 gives 21.8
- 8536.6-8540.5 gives 19.4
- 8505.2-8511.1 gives 23.3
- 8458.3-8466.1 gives 22.7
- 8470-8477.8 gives 22.3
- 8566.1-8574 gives 22.8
